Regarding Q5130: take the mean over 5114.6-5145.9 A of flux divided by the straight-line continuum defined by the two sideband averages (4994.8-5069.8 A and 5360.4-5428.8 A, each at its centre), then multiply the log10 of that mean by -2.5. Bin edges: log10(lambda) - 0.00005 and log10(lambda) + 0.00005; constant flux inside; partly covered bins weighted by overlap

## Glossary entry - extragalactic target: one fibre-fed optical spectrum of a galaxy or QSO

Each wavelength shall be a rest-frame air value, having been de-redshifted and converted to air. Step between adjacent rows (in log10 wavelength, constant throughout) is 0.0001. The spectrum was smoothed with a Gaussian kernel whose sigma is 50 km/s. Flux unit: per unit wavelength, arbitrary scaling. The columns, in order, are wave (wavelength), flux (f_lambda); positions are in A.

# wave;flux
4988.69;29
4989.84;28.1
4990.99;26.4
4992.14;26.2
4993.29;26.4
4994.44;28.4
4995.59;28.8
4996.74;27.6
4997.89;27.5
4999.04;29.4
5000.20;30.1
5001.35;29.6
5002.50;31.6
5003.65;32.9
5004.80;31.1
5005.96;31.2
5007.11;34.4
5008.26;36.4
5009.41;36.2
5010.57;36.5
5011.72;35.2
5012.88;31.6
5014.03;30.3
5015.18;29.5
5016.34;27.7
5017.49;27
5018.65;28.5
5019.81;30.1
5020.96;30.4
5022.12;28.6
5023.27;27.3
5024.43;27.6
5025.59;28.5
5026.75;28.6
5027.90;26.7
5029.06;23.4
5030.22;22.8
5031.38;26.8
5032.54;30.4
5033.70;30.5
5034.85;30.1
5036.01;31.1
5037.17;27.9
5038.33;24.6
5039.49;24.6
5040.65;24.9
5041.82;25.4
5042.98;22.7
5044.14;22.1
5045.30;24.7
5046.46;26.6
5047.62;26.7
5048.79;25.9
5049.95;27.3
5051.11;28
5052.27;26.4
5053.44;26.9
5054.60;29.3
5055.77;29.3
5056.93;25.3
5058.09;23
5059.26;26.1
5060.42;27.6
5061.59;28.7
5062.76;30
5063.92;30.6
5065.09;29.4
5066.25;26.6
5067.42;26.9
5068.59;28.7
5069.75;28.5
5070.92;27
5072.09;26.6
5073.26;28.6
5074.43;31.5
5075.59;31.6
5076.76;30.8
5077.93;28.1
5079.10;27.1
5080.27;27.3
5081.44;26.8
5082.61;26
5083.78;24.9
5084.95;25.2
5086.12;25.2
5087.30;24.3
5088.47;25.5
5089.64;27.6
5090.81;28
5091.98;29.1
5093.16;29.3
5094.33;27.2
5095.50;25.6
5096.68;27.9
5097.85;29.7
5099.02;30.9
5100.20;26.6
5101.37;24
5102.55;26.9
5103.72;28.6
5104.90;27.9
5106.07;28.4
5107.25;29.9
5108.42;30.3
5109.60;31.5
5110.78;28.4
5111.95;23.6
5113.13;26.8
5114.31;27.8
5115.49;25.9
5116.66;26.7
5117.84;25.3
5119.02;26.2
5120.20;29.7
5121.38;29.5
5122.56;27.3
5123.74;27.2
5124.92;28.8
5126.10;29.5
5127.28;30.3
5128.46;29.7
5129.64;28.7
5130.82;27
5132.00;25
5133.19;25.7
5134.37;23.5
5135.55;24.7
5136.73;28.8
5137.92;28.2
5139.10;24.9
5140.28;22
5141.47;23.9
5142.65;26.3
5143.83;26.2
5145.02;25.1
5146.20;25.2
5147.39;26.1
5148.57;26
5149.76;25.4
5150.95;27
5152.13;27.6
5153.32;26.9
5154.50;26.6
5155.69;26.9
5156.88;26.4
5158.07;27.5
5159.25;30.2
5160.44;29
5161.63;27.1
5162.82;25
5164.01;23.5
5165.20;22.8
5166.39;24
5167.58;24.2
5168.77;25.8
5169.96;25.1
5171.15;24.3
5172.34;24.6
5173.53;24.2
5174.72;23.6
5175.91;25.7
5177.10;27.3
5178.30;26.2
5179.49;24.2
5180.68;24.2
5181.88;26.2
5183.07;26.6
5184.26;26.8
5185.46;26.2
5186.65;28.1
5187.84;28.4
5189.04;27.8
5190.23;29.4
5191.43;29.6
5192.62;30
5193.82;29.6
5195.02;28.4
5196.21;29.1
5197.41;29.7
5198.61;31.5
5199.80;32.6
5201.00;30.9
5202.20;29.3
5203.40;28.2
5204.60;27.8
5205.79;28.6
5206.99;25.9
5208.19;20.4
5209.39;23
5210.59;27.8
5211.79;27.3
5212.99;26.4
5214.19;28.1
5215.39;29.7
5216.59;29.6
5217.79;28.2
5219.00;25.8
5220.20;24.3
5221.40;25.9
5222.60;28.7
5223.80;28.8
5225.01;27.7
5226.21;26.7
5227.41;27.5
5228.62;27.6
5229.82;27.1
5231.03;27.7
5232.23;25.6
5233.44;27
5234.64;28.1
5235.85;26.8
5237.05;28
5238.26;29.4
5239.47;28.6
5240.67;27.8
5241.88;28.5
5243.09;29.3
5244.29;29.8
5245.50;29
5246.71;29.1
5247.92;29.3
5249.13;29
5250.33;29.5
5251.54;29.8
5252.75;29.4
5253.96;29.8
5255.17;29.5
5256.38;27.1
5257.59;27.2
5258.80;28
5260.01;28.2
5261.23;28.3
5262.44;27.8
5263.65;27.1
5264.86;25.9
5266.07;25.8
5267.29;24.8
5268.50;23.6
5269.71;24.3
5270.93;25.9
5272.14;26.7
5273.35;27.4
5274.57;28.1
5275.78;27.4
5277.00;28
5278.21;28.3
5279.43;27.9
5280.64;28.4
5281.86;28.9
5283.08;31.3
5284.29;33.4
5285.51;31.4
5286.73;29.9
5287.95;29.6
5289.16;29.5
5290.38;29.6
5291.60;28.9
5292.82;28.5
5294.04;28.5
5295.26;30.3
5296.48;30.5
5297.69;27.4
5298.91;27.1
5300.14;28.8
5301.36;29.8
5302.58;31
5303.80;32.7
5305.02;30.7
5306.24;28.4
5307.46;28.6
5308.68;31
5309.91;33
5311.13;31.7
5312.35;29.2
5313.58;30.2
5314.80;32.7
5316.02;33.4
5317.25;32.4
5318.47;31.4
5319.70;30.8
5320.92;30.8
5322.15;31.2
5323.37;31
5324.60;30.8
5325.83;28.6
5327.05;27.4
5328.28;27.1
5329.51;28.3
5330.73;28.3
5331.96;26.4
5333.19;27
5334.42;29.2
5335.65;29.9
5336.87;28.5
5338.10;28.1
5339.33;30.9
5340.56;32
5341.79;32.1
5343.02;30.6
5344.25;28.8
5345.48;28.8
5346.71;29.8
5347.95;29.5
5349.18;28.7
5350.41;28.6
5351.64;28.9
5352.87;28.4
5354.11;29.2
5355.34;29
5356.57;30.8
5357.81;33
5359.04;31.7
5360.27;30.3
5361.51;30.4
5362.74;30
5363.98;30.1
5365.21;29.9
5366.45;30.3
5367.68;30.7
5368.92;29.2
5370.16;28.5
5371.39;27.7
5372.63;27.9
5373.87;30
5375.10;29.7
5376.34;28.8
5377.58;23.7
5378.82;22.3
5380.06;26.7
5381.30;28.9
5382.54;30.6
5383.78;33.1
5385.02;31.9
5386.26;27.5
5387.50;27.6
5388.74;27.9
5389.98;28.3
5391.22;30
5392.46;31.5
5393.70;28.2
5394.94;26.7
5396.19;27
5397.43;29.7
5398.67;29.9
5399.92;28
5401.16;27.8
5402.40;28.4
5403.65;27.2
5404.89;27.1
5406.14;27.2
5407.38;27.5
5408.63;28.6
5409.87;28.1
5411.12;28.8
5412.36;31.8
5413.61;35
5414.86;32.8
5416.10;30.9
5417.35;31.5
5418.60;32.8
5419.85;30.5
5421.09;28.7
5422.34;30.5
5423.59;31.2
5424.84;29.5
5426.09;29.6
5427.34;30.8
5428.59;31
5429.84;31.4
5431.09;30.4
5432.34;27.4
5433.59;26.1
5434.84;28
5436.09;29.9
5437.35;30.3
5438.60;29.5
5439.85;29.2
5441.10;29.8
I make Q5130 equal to 0.07 mag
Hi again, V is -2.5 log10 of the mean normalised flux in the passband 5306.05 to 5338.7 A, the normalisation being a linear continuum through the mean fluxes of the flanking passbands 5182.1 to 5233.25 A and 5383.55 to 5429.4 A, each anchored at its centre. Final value -0.04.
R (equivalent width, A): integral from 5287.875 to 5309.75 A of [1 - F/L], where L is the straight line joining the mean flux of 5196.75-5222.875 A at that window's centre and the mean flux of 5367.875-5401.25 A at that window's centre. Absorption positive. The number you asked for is -1.12 A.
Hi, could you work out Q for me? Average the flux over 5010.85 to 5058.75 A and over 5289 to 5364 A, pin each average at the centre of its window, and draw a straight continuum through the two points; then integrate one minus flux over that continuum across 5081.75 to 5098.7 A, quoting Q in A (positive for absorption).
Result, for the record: 0.6 A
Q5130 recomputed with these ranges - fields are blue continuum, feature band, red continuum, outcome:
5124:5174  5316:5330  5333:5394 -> -0.05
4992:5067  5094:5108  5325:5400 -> 0.03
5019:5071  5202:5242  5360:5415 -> 0.03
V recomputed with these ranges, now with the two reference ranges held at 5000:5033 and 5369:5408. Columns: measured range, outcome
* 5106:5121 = 0.07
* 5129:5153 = 0.14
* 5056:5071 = 0.08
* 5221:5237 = 0.06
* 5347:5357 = -0.02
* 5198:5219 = 0.05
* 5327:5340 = 0.01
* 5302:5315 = -0.08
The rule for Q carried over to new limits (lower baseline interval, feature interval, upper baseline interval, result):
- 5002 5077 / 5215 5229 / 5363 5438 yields 0.7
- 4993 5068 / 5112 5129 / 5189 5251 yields 0.3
